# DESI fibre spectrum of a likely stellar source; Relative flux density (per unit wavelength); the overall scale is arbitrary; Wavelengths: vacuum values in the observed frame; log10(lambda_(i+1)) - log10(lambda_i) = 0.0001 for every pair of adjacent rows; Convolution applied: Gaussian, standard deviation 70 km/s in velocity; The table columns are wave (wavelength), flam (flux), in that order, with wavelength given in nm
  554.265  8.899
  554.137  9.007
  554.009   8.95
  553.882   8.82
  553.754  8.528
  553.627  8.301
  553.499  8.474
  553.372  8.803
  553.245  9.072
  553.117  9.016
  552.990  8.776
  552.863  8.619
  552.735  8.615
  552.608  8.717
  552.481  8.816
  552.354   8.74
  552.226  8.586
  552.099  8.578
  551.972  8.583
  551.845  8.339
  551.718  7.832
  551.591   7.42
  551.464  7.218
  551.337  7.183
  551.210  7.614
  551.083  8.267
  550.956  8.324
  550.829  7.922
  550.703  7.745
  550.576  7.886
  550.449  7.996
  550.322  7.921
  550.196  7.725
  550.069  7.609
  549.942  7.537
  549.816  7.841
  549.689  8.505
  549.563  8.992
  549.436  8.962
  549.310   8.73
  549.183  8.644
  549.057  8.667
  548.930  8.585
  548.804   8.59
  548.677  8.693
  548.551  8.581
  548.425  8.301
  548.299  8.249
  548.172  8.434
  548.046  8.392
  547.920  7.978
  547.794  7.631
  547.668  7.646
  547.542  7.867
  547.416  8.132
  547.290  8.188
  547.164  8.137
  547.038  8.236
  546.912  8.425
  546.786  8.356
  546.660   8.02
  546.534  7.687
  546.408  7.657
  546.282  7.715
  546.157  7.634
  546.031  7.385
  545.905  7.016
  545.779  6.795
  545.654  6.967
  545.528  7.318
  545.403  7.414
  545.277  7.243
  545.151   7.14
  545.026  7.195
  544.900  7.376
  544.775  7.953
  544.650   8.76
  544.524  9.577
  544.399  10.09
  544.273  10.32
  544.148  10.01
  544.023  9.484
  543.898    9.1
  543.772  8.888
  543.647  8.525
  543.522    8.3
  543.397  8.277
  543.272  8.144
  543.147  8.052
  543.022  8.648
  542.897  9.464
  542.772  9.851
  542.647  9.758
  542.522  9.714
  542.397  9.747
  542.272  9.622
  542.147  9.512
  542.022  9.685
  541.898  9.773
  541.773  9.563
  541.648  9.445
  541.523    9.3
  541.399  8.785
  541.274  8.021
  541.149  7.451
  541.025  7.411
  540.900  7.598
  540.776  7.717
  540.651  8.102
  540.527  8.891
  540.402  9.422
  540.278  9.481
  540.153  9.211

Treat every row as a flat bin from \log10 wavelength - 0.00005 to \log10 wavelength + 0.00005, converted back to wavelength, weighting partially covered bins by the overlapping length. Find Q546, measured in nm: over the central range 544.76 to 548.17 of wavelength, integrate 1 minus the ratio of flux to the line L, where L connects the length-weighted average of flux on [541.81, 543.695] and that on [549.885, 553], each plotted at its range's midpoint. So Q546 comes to 0.39 nm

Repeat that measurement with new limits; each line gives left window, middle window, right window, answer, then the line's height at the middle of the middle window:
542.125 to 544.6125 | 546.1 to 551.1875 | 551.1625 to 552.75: 0.249 nm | 8.58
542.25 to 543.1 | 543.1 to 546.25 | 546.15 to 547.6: 0.222 nm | 8.8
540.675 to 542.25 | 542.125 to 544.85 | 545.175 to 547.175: -0.310 nm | 8.23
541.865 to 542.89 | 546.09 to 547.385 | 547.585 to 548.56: 0.074 nm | 8.49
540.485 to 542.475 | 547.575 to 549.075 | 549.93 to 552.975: 0.004 nm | 8.31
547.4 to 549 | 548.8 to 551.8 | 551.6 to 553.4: 0.127 nm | 8.42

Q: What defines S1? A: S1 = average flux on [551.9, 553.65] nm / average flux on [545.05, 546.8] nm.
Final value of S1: 1.17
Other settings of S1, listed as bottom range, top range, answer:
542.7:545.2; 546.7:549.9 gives 0.95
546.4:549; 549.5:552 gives 0.97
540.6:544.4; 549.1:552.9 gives 0.91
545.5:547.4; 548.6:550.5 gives 1.08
